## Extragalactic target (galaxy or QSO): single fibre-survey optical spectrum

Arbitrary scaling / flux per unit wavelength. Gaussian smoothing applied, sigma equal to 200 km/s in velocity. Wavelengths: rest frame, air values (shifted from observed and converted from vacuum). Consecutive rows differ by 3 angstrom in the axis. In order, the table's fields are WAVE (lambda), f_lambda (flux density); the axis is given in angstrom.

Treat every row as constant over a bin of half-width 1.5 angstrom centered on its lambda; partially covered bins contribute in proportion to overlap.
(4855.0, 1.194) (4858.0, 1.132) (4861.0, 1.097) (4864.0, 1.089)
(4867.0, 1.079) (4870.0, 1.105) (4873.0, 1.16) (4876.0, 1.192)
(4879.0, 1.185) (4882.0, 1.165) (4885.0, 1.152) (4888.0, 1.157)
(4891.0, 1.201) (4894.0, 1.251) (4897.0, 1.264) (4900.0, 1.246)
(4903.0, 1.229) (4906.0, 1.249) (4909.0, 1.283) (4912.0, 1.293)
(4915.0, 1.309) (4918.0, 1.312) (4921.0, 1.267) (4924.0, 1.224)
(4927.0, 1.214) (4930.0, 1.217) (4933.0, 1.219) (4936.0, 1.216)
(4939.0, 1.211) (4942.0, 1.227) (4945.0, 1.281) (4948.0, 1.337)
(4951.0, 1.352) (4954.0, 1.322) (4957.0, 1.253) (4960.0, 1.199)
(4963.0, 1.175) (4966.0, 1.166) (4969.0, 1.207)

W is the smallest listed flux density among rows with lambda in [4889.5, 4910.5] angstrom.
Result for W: 1.201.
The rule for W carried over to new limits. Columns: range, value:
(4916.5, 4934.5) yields 1.214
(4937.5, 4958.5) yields 1.211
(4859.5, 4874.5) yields 1.079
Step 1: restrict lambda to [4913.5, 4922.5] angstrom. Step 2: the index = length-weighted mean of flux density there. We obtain 1.3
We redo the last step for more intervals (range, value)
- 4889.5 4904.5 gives 1.24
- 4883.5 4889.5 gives 1.15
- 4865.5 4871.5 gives 1.09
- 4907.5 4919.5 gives 1.3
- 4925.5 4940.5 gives 1.22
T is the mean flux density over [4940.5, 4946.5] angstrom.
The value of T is 1.25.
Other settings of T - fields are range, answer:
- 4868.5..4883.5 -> 1.16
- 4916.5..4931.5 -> 1.25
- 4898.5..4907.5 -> 1.24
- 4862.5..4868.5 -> 1.08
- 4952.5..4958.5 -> 1.29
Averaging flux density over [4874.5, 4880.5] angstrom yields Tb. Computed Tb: 1.19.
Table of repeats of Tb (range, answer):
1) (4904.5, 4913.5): 1.27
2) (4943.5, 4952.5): 1.32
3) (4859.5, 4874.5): 1.11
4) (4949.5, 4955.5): 1.34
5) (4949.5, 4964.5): 1.26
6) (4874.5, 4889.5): 1.17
